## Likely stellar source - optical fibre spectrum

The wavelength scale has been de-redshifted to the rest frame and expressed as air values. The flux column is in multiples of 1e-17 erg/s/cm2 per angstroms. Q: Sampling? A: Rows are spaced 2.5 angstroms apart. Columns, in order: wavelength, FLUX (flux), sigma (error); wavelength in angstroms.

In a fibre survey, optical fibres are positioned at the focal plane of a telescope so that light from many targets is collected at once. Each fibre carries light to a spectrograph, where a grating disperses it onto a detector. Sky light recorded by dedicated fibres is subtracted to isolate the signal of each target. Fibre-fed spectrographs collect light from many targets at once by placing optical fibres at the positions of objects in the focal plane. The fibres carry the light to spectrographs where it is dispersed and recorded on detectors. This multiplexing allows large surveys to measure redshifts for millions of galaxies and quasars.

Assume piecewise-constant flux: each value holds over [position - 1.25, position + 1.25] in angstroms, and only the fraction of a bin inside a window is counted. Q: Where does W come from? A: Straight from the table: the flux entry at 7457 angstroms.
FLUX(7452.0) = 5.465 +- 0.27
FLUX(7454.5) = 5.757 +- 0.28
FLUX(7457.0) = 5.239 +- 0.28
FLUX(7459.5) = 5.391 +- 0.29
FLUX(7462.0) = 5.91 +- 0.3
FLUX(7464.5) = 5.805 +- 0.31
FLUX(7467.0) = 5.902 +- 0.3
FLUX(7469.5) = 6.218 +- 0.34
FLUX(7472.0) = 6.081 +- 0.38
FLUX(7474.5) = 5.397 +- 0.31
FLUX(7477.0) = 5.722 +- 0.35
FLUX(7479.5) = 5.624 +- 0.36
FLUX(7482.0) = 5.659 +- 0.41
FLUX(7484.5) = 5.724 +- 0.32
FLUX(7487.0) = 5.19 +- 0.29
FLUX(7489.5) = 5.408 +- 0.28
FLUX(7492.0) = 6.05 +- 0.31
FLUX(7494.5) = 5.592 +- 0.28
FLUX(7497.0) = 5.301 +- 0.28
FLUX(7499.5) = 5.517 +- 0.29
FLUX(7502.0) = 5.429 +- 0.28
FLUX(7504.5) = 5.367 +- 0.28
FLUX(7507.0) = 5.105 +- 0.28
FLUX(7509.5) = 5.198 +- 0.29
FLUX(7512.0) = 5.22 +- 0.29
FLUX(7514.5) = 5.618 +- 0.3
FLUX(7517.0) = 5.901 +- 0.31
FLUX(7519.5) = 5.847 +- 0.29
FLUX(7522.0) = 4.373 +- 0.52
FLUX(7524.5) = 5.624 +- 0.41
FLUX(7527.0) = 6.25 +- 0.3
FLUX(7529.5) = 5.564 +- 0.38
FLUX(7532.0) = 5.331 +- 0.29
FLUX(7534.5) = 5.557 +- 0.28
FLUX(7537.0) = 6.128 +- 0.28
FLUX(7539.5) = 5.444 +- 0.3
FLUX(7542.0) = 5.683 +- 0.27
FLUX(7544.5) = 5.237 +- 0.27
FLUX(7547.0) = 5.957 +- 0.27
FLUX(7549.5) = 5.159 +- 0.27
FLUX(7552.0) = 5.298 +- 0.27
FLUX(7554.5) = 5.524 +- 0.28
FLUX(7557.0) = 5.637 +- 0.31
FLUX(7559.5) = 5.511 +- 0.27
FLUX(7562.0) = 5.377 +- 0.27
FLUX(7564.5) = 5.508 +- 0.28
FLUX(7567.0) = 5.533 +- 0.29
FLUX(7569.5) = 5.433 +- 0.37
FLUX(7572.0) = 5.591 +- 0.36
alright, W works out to 5.239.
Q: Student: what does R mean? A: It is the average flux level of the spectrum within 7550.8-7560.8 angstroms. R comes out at 5.49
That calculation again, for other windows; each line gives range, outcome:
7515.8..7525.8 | 5.44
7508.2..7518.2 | 5.48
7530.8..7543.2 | 5.63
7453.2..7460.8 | 5.47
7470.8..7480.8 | 5.7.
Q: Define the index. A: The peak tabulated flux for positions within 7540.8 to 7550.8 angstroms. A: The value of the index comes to 5.957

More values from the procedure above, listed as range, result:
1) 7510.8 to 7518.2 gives 5.901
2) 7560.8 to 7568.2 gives 5.533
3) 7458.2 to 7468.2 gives 5.91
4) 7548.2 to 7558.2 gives 5.637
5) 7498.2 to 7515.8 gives 5.618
